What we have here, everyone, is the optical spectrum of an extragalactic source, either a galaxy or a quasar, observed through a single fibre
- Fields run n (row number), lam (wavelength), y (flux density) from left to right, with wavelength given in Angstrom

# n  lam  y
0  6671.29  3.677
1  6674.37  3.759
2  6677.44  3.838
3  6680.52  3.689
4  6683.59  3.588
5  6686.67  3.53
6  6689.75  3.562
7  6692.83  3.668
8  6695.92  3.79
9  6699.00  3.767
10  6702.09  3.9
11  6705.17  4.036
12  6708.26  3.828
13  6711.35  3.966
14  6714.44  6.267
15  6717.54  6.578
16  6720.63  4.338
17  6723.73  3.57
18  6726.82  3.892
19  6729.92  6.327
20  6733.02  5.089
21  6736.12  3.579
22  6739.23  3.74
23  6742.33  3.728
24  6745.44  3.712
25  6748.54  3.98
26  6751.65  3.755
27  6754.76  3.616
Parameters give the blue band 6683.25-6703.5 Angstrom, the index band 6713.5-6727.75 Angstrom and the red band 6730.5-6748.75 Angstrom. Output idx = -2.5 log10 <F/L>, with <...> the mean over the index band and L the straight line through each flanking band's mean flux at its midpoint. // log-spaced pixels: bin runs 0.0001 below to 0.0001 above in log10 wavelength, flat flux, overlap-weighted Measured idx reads -0.25 mag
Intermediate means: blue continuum 3.69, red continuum 4.1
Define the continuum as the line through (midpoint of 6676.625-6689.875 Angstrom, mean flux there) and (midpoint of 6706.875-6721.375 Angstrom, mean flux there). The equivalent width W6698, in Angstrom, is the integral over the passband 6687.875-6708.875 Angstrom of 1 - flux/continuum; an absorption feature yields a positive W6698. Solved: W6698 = 2.6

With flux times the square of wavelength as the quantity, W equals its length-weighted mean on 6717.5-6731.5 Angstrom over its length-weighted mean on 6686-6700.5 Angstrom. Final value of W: 1.31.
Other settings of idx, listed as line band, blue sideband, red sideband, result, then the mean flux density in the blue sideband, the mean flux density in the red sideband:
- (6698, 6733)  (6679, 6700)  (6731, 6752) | -0.203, 3.65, 4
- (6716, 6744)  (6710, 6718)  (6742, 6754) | 0.041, 5.51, 3.79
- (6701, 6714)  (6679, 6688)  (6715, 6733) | 0.081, 3.61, 5.03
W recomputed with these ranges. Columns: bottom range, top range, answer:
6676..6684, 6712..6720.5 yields 1.58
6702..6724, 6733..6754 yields 0.83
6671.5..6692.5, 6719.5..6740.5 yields 1.21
